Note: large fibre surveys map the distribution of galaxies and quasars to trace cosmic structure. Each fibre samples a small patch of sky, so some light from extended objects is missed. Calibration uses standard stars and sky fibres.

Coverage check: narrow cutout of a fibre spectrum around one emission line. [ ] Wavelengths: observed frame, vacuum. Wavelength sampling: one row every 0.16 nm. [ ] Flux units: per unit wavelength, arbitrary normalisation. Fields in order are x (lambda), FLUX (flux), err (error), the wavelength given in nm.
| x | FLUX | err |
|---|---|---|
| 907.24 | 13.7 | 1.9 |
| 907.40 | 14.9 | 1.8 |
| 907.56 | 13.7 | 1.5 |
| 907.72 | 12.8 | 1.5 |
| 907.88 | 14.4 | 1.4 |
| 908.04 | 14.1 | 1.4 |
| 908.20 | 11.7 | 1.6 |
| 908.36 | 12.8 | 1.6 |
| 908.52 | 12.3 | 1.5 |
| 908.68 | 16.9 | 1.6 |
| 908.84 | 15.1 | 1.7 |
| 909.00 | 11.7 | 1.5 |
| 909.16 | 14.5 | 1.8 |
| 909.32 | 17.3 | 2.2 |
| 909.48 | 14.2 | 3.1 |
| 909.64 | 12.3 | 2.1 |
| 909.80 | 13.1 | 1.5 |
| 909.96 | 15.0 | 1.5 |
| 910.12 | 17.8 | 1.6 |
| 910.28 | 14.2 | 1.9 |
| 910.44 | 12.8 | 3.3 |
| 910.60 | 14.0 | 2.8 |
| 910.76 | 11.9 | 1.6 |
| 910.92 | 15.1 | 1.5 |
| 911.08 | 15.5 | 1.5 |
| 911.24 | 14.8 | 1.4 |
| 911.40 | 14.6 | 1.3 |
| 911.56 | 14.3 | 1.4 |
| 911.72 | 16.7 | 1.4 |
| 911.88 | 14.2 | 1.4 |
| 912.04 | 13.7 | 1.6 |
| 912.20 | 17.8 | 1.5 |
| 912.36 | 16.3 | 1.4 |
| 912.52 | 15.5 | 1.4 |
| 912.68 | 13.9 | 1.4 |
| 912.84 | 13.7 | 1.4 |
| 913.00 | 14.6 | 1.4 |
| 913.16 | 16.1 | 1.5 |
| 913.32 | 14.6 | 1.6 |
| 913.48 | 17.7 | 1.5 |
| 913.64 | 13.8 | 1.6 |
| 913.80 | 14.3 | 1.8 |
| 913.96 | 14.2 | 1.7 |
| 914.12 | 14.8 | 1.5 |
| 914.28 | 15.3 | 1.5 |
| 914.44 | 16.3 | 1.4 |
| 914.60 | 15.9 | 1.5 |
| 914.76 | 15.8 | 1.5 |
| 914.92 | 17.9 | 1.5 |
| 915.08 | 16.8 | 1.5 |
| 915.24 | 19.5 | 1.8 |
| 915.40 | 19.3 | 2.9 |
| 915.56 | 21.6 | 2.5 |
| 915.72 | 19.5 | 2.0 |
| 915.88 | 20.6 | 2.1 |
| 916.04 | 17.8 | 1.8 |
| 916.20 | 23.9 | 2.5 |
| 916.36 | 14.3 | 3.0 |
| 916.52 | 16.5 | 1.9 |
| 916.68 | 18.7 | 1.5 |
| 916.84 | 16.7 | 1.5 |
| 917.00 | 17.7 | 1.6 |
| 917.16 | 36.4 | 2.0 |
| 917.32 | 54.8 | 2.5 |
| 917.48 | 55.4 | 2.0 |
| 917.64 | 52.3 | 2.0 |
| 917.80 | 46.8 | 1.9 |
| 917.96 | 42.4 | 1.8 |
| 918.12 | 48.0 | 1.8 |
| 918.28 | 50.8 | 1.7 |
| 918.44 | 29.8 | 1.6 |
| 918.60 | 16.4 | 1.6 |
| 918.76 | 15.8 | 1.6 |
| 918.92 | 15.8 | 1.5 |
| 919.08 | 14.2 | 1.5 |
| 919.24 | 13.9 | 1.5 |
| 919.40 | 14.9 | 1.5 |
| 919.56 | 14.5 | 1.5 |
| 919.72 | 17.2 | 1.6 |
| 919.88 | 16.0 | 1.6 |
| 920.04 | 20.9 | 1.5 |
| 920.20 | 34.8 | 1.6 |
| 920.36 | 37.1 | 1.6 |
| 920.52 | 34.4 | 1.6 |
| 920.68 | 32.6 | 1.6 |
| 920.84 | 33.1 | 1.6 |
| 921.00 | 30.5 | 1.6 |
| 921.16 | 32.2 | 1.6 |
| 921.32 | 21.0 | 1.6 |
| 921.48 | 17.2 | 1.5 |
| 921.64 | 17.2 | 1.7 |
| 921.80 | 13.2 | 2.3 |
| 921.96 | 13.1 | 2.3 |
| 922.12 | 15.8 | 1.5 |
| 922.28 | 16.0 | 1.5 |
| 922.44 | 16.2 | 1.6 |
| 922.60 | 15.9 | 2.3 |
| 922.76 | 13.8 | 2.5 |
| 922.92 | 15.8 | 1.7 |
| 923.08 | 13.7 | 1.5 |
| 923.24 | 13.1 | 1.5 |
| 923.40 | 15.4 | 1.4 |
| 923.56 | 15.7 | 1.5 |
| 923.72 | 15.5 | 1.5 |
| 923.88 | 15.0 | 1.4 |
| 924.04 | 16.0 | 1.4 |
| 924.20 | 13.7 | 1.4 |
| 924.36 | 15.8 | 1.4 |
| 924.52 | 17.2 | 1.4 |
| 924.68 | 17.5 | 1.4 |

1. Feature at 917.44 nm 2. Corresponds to H-alpha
